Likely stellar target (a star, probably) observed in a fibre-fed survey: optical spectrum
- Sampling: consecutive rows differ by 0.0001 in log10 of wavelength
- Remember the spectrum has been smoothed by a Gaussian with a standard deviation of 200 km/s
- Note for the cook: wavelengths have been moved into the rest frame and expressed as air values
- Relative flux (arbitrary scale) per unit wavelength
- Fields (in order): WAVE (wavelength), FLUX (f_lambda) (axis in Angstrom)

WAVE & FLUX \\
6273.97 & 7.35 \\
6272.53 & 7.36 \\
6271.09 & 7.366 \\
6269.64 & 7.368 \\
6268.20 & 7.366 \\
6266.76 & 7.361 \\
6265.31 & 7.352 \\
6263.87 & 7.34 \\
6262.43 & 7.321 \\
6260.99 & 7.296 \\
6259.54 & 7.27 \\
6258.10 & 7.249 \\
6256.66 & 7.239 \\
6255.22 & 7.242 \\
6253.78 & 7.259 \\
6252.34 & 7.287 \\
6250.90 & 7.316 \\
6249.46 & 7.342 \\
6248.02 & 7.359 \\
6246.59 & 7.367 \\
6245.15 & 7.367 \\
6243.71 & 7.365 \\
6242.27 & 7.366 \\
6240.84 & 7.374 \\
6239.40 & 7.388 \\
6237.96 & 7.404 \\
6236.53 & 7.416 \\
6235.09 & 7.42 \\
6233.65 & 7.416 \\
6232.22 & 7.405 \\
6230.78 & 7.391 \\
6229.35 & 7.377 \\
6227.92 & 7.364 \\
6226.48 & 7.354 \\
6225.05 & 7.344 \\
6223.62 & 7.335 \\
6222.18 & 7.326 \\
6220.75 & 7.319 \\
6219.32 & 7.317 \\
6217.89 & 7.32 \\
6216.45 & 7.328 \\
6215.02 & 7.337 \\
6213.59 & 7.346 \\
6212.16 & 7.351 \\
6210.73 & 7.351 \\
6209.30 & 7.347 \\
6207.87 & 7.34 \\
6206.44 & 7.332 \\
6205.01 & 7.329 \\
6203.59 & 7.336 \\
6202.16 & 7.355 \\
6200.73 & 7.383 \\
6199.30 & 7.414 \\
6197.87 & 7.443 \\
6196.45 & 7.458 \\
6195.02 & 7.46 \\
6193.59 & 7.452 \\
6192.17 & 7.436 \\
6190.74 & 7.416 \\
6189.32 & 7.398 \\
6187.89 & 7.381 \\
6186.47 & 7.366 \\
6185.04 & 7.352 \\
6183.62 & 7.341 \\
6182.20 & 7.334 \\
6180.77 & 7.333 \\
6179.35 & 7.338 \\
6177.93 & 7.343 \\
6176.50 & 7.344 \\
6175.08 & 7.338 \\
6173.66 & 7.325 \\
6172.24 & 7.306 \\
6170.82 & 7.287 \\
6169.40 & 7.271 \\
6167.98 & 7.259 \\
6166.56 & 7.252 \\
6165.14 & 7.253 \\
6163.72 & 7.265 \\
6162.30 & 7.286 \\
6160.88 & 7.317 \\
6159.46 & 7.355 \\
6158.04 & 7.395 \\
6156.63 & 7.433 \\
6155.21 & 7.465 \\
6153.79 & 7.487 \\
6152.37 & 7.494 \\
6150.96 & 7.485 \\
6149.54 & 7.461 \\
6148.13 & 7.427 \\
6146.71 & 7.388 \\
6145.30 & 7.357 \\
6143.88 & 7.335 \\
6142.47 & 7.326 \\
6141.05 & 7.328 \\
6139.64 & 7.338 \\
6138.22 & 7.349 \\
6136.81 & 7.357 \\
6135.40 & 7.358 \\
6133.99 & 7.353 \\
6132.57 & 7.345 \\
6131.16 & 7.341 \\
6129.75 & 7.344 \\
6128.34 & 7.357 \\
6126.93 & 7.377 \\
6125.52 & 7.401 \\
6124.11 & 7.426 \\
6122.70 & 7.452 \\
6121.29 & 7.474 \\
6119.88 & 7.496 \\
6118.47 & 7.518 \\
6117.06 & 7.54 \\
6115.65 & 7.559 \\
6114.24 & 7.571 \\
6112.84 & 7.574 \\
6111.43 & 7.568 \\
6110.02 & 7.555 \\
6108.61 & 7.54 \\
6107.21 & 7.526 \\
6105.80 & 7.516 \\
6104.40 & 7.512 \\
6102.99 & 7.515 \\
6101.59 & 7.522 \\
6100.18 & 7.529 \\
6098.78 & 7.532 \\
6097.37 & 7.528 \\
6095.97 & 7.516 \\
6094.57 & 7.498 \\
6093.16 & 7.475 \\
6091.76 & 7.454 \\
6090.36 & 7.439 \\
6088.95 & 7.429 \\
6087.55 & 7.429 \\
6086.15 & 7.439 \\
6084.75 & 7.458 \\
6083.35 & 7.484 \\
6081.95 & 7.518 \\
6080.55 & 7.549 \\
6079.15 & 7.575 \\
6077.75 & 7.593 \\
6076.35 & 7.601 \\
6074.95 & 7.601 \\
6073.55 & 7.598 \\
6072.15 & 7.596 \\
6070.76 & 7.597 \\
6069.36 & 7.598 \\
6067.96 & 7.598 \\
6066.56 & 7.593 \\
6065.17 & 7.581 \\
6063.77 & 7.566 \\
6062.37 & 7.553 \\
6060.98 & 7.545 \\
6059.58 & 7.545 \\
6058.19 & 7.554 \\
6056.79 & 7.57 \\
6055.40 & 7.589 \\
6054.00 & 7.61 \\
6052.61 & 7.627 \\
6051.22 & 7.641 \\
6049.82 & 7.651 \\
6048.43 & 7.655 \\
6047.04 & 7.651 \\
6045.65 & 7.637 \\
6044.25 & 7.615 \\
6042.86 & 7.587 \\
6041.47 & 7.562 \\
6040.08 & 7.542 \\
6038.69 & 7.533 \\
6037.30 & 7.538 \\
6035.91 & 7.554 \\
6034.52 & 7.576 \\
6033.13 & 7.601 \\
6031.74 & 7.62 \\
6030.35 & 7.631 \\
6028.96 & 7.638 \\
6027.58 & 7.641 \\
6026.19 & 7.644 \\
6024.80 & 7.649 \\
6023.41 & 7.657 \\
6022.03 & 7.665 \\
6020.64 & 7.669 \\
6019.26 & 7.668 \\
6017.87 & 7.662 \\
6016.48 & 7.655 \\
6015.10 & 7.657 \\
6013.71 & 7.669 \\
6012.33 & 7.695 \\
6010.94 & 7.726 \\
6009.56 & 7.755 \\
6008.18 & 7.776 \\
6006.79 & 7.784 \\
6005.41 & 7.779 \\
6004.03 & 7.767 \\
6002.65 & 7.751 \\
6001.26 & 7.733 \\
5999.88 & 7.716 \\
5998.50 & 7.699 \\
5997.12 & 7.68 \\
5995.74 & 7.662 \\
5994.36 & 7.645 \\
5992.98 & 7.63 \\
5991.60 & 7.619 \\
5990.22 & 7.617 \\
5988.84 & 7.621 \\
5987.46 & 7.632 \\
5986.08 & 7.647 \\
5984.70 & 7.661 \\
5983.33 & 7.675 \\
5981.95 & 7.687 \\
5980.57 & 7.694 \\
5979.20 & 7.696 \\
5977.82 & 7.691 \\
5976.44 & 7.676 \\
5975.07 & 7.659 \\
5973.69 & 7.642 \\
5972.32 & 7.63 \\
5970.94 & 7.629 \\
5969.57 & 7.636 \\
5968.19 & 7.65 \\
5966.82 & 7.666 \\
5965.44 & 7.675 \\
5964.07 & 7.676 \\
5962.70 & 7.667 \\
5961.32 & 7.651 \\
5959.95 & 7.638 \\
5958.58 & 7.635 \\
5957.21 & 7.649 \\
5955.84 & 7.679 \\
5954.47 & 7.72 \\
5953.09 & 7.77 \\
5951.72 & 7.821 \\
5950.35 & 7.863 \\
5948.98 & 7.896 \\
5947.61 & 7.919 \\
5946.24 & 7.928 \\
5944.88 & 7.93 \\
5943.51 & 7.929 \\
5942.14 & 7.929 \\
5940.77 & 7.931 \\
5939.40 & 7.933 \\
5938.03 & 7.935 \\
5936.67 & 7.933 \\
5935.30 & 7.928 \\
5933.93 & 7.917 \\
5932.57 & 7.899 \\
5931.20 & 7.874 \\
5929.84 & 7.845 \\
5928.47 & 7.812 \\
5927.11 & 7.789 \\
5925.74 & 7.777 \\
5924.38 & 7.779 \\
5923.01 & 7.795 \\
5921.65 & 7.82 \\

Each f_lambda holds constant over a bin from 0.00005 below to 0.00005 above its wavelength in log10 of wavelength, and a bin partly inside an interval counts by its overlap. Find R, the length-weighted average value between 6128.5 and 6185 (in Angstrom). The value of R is 7.35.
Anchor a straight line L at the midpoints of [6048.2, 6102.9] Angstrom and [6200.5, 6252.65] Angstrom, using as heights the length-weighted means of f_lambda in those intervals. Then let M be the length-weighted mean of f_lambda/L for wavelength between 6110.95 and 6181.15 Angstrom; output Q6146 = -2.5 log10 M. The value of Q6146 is 0.011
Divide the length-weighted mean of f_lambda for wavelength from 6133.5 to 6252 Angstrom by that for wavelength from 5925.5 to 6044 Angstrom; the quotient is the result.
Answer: 1.0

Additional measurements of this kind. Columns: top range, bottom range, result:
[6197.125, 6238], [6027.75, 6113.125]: 0.97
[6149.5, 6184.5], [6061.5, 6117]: 0.98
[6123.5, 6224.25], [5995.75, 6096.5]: 0.97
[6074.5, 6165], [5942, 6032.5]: 0.97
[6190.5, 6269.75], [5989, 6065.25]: 0.96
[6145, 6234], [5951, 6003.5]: 0.96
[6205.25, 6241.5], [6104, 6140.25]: 0.99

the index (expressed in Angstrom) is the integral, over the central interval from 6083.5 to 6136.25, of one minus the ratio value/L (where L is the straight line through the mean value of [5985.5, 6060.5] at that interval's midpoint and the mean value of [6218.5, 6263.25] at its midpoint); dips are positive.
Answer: 0.4 Angstrom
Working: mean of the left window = 7.65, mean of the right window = 7.34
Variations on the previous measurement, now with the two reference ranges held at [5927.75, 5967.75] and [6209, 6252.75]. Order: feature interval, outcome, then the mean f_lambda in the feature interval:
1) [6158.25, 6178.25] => 0.4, 7.3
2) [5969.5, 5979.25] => 0.1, 7.66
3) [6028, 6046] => 0.2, 7.59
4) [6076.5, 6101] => 0.3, 7.5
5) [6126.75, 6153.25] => 0.5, 7.38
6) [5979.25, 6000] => 0.2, 7.66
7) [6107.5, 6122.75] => 0.0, 7.53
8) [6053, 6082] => 0.2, 7.58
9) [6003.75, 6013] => 0.0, 7.75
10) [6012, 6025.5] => 0.1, 7.66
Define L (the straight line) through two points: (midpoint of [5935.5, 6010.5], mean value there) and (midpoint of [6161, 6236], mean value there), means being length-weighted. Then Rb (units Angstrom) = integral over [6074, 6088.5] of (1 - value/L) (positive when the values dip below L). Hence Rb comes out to 0.05 Angstrom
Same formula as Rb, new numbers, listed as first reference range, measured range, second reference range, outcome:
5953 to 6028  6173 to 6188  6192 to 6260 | 0.15 Angstrom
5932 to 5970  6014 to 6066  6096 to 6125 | 0.24 Angstrom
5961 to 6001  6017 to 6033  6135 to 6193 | -0.13 Angstrom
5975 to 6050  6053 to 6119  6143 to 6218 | -0.09 Angstrom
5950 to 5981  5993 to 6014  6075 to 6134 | -0.25 Angstrom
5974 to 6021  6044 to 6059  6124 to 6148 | -0.12 Angstrom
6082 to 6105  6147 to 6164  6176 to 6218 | 0.01 Angstrom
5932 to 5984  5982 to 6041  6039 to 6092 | 0.04 Angstrom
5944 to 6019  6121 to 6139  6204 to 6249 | 0.29 Angstrom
